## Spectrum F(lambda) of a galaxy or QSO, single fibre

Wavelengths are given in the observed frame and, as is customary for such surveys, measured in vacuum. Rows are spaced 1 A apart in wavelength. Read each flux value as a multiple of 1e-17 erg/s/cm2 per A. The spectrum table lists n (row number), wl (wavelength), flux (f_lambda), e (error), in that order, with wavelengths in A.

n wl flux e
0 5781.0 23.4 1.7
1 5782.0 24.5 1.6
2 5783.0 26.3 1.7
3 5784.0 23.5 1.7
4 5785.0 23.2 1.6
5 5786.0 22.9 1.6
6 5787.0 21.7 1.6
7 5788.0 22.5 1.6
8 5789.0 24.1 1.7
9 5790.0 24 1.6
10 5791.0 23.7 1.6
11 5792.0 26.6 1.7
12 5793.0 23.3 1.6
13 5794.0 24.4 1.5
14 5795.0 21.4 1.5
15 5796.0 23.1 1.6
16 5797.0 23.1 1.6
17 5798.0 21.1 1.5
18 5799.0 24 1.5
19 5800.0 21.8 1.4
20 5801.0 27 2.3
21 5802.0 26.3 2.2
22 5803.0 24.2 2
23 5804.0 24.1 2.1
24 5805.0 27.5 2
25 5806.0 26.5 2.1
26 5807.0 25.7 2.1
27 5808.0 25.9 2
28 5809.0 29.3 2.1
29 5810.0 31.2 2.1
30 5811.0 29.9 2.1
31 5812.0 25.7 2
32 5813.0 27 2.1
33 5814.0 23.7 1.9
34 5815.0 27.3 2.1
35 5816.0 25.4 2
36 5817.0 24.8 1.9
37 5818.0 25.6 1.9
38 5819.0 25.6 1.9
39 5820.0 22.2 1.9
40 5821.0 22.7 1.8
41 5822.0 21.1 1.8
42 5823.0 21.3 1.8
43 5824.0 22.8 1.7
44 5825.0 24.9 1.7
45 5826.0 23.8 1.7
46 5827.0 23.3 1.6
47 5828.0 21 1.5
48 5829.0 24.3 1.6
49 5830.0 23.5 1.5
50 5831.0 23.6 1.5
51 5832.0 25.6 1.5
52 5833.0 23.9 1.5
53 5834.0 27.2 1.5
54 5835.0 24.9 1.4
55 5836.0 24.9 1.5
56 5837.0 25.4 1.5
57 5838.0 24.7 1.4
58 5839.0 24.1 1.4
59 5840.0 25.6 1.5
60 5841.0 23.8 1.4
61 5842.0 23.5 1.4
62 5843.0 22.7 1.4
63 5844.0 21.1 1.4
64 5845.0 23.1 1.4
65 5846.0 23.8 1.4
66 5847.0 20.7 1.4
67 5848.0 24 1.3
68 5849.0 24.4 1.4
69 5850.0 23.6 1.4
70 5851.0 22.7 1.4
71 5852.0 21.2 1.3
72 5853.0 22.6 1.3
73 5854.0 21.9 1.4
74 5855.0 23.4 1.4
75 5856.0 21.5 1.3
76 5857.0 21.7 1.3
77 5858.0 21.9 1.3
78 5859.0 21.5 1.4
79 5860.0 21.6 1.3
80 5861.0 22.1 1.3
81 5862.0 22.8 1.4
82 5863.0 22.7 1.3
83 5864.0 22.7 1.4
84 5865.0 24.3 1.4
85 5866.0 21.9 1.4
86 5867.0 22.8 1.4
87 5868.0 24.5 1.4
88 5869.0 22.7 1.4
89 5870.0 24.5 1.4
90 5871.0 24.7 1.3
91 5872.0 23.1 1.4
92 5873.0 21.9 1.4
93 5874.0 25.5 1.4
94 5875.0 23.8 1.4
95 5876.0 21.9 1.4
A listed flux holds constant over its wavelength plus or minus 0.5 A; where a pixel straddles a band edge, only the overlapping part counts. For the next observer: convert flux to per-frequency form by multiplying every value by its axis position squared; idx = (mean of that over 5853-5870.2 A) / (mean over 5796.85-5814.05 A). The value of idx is 0.89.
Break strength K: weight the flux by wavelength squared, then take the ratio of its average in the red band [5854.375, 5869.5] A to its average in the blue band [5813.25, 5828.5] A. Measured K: 0.96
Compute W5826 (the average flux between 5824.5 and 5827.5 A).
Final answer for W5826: 24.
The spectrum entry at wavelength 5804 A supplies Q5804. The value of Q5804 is 24.1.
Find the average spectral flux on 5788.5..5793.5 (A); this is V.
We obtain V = 24.3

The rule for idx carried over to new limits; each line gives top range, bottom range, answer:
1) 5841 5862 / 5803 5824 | 0.89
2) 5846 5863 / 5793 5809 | 0.93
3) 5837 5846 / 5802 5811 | 0.89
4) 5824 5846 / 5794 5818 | 0.95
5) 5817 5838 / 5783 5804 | 1.02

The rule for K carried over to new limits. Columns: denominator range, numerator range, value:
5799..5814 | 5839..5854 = 0.89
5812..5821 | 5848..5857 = 0.92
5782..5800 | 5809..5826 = 1.08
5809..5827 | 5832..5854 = 0.95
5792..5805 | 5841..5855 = 0.97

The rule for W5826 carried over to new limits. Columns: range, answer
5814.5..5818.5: 25.8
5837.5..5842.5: 24.3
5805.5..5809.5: 26.8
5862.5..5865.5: 23.2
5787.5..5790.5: 23.5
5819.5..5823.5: 21.8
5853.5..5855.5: 22.6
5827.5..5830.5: 22.9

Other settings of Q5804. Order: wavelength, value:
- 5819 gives 25.6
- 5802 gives 26.3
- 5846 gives 23.8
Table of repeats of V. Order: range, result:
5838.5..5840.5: 24.9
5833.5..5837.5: 25.6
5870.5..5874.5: 23.8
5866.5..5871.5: 23.8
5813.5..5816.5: 25.5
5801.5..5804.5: 24.9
